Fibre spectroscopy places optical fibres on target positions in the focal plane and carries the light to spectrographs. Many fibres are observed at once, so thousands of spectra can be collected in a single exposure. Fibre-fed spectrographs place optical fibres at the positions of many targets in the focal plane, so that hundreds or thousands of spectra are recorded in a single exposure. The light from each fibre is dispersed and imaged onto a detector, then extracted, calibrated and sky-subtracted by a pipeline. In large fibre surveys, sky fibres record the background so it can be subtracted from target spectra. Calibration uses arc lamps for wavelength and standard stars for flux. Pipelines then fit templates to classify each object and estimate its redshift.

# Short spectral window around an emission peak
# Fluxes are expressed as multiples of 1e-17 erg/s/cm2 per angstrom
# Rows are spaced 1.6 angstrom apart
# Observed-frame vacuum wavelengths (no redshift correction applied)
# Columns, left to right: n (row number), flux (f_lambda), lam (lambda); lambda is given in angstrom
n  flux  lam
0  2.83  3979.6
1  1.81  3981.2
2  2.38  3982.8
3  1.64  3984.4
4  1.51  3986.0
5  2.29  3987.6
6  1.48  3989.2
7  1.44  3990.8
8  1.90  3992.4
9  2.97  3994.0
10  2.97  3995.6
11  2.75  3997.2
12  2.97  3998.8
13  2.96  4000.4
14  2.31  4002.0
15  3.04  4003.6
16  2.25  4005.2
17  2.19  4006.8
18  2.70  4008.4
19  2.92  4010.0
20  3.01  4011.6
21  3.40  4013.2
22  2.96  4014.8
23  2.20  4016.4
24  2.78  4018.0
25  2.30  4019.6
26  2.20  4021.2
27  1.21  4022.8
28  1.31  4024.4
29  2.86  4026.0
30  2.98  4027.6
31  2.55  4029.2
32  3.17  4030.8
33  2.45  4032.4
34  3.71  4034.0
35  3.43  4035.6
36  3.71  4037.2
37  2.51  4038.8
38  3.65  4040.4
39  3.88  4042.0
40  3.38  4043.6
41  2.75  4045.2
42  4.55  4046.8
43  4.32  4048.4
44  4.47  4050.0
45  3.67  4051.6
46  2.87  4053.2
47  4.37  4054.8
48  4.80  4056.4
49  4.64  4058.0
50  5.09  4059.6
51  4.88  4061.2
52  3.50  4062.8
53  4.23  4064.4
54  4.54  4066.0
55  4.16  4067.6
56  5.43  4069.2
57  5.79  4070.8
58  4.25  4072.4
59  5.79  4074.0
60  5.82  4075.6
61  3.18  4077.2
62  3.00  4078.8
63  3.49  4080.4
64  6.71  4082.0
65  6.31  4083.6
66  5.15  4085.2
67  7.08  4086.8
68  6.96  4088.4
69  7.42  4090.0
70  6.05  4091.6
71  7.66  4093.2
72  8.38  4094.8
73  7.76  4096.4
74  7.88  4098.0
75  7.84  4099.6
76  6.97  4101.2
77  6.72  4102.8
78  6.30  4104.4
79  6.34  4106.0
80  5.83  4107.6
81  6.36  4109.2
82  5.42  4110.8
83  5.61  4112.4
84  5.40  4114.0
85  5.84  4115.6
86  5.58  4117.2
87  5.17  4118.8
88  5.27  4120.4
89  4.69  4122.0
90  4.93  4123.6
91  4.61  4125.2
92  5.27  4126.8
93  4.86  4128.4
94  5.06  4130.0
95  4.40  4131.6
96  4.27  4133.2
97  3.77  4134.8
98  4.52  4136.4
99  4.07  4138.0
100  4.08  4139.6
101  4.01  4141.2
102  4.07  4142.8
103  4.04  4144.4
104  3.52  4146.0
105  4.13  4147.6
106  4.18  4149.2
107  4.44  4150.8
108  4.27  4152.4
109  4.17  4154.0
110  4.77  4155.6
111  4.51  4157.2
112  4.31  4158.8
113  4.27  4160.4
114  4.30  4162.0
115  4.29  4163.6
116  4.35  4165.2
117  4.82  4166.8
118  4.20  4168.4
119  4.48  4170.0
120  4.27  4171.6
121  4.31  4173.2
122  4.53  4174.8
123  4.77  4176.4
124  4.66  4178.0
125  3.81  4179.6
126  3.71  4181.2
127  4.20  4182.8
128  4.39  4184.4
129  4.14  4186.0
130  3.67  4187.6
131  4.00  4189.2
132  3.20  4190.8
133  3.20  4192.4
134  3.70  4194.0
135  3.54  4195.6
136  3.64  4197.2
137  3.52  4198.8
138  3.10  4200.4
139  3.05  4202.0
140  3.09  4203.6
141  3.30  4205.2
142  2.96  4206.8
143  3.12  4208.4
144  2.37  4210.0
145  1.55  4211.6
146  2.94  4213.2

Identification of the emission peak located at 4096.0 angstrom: Lyman alpha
